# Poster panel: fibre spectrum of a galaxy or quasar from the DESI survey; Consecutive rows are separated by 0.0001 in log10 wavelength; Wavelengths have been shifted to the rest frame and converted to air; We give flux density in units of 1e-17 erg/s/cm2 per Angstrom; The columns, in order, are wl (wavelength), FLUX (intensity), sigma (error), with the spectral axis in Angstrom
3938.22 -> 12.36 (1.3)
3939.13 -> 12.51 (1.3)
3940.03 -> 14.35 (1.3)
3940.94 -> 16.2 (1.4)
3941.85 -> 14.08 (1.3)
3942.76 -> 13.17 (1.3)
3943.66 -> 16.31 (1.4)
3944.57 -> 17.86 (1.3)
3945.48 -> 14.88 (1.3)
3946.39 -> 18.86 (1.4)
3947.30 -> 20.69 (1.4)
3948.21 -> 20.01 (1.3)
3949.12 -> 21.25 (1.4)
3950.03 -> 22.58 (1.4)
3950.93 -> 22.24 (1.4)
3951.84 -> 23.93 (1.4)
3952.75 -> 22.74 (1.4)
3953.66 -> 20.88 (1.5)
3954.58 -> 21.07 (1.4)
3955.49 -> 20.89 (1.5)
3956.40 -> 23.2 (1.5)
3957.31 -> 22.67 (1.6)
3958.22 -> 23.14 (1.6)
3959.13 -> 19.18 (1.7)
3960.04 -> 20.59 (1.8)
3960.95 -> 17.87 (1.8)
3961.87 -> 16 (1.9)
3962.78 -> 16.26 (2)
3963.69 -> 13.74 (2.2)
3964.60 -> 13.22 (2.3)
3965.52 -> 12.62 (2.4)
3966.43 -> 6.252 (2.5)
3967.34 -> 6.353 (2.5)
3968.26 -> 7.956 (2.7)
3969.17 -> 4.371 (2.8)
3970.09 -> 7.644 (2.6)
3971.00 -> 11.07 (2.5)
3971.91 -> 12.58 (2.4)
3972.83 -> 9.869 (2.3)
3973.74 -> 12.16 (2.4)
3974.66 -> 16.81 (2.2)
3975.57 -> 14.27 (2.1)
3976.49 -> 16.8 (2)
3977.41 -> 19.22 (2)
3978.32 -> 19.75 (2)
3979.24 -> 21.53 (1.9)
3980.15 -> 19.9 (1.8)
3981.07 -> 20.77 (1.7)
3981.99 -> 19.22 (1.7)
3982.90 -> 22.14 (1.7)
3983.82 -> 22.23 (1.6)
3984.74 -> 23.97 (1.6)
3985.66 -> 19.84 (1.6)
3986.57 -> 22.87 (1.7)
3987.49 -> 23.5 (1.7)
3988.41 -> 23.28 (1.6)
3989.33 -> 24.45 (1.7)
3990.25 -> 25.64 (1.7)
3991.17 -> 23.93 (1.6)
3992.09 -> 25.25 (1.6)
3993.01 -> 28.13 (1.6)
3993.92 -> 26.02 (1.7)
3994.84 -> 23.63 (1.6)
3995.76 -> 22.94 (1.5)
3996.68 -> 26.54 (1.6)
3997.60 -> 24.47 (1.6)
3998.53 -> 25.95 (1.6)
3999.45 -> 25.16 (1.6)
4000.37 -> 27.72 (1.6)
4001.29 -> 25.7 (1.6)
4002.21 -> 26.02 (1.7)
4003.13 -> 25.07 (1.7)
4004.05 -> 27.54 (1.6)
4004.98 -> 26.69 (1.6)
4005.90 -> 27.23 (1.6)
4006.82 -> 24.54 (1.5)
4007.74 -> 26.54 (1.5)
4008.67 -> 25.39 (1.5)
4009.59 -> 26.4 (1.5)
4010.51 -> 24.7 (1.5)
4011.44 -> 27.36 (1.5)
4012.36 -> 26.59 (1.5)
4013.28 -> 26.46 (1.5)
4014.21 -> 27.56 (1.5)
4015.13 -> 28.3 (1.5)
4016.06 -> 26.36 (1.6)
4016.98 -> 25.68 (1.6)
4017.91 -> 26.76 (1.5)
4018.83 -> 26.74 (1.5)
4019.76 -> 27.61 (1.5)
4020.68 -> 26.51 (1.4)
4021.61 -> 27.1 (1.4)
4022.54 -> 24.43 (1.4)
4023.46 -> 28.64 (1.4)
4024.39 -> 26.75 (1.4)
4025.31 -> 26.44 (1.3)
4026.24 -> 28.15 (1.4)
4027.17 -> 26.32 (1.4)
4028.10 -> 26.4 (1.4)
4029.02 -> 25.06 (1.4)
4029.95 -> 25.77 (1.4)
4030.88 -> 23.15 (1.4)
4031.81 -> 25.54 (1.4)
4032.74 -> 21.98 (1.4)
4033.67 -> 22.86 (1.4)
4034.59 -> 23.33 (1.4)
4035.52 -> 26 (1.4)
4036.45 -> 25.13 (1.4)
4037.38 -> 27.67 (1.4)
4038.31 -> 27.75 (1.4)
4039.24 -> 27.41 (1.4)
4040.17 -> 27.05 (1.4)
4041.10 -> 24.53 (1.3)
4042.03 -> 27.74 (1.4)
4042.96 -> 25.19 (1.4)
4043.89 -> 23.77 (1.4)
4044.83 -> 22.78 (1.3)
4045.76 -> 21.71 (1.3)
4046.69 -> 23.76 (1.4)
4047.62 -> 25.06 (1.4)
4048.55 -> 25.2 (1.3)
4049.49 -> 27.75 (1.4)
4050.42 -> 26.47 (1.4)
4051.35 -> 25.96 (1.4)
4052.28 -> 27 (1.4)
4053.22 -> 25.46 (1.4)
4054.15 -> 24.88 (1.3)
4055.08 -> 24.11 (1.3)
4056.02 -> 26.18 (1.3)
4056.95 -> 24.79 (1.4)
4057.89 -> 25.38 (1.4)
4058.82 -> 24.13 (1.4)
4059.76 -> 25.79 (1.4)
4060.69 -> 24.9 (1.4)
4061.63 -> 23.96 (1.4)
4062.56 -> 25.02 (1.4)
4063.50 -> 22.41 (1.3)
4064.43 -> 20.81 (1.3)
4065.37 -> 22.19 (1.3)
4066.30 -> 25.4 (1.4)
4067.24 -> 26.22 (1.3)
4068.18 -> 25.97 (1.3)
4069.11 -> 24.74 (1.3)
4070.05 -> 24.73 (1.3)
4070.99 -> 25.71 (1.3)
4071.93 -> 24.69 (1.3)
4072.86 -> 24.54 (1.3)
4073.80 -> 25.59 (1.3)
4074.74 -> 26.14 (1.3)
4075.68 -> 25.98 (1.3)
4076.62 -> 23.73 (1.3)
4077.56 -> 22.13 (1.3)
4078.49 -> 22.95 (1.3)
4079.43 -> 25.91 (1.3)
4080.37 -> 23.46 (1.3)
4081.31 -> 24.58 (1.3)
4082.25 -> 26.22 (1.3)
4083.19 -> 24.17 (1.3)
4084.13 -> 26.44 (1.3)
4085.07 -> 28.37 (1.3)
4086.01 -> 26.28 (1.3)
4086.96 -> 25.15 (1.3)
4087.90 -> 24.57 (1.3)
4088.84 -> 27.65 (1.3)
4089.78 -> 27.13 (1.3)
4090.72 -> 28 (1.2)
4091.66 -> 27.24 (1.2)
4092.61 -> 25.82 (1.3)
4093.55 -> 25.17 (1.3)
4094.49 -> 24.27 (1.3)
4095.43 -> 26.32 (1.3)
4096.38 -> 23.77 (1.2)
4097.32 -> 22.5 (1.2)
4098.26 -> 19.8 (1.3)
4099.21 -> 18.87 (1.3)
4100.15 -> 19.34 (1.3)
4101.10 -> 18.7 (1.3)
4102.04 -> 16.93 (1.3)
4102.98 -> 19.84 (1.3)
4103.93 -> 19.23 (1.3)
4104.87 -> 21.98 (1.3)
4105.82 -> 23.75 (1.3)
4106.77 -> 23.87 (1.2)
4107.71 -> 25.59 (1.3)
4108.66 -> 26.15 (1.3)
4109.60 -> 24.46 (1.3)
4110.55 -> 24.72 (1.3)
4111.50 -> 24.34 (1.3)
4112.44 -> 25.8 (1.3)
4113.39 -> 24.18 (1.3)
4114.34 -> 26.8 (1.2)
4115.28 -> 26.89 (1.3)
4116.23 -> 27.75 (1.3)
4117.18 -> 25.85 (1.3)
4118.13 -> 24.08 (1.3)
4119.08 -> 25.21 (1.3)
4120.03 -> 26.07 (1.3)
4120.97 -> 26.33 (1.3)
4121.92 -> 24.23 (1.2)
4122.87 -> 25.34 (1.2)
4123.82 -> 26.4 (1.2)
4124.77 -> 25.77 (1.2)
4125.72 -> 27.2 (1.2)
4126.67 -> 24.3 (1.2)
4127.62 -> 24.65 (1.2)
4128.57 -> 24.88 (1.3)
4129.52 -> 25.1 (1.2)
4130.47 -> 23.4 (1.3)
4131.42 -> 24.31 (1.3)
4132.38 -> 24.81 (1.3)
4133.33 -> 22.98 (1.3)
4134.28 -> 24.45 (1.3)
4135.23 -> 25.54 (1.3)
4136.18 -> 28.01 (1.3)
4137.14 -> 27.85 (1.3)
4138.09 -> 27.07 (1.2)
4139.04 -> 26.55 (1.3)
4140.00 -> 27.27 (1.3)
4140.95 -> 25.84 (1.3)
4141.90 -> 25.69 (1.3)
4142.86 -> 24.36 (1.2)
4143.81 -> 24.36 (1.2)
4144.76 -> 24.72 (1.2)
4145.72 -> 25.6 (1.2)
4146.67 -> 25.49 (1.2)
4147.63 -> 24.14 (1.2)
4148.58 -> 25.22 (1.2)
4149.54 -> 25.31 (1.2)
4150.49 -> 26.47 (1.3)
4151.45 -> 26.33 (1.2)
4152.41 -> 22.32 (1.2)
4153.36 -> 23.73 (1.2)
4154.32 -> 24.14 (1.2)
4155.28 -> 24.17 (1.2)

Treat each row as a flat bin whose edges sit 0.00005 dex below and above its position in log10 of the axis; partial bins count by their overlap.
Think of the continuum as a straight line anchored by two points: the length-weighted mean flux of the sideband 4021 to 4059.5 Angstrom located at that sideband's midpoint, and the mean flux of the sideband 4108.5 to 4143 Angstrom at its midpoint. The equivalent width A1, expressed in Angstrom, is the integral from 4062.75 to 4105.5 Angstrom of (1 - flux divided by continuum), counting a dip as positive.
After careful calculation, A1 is 2.5 Angstrom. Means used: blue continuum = 25.5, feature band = 24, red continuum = 25.5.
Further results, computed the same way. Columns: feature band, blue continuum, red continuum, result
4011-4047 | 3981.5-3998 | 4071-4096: -2.0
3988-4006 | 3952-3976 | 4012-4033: -3.4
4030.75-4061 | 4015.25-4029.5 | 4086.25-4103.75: 0.4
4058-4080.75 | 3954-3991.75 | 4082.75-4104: -1.9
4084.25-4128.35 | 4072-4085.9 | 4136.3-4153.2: 1.3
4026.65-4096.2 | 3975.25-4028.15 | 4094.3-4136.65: -2.2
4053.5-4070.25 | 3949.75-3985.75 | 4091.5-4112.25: -2.7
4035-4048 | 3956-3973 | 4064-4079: -2.3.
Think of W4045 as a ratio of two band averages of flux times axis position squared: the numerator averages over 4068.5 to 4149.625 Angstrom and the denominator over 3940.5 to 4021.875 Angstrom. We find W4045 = 1.3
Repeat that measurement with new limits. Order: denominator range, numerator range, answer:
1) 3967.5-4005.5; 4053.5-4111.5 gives 1.23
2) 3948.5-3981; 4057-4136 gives 1.57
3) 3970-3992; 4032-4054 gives 1.36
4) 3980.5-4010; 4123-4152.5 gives 1.11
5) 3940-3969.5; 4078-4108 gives 1.48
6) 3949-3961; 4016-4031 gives 1.26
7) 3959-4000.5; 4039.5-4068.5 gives 1.38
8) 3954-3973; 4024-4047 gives 1.79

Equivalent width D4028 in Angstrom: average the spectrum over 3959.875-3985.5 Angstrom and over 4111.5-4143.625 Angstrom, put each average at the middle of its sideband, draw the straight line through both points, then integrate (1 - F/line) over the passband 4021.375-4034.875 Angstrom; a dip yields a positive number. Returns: -4.7 Angstrom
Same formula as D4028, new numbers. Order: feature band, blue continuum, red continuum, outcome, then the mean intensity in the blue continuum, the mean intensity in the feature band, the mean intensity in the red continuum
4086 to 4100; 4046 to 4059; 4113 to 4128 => 0.51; 25.4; 24.7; 25.7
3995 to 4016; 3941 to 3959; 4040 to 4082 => -3.50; 19.9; 26.1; 24.8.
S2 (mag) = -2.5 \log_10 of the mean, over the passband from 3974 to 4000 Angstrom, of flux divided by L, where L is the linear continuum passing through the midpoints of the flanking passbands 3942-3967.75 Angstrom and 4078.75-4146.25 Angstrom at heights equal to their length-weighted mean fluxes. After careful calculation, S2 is -0.15 mag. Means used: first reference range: 18.1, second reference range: 24.8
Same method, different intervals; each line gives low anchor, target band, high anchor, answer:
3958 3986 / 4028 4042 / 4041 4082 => -0.151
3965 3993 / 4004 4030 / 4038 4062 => -0.224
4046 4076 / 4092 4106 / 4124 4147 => 0.161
